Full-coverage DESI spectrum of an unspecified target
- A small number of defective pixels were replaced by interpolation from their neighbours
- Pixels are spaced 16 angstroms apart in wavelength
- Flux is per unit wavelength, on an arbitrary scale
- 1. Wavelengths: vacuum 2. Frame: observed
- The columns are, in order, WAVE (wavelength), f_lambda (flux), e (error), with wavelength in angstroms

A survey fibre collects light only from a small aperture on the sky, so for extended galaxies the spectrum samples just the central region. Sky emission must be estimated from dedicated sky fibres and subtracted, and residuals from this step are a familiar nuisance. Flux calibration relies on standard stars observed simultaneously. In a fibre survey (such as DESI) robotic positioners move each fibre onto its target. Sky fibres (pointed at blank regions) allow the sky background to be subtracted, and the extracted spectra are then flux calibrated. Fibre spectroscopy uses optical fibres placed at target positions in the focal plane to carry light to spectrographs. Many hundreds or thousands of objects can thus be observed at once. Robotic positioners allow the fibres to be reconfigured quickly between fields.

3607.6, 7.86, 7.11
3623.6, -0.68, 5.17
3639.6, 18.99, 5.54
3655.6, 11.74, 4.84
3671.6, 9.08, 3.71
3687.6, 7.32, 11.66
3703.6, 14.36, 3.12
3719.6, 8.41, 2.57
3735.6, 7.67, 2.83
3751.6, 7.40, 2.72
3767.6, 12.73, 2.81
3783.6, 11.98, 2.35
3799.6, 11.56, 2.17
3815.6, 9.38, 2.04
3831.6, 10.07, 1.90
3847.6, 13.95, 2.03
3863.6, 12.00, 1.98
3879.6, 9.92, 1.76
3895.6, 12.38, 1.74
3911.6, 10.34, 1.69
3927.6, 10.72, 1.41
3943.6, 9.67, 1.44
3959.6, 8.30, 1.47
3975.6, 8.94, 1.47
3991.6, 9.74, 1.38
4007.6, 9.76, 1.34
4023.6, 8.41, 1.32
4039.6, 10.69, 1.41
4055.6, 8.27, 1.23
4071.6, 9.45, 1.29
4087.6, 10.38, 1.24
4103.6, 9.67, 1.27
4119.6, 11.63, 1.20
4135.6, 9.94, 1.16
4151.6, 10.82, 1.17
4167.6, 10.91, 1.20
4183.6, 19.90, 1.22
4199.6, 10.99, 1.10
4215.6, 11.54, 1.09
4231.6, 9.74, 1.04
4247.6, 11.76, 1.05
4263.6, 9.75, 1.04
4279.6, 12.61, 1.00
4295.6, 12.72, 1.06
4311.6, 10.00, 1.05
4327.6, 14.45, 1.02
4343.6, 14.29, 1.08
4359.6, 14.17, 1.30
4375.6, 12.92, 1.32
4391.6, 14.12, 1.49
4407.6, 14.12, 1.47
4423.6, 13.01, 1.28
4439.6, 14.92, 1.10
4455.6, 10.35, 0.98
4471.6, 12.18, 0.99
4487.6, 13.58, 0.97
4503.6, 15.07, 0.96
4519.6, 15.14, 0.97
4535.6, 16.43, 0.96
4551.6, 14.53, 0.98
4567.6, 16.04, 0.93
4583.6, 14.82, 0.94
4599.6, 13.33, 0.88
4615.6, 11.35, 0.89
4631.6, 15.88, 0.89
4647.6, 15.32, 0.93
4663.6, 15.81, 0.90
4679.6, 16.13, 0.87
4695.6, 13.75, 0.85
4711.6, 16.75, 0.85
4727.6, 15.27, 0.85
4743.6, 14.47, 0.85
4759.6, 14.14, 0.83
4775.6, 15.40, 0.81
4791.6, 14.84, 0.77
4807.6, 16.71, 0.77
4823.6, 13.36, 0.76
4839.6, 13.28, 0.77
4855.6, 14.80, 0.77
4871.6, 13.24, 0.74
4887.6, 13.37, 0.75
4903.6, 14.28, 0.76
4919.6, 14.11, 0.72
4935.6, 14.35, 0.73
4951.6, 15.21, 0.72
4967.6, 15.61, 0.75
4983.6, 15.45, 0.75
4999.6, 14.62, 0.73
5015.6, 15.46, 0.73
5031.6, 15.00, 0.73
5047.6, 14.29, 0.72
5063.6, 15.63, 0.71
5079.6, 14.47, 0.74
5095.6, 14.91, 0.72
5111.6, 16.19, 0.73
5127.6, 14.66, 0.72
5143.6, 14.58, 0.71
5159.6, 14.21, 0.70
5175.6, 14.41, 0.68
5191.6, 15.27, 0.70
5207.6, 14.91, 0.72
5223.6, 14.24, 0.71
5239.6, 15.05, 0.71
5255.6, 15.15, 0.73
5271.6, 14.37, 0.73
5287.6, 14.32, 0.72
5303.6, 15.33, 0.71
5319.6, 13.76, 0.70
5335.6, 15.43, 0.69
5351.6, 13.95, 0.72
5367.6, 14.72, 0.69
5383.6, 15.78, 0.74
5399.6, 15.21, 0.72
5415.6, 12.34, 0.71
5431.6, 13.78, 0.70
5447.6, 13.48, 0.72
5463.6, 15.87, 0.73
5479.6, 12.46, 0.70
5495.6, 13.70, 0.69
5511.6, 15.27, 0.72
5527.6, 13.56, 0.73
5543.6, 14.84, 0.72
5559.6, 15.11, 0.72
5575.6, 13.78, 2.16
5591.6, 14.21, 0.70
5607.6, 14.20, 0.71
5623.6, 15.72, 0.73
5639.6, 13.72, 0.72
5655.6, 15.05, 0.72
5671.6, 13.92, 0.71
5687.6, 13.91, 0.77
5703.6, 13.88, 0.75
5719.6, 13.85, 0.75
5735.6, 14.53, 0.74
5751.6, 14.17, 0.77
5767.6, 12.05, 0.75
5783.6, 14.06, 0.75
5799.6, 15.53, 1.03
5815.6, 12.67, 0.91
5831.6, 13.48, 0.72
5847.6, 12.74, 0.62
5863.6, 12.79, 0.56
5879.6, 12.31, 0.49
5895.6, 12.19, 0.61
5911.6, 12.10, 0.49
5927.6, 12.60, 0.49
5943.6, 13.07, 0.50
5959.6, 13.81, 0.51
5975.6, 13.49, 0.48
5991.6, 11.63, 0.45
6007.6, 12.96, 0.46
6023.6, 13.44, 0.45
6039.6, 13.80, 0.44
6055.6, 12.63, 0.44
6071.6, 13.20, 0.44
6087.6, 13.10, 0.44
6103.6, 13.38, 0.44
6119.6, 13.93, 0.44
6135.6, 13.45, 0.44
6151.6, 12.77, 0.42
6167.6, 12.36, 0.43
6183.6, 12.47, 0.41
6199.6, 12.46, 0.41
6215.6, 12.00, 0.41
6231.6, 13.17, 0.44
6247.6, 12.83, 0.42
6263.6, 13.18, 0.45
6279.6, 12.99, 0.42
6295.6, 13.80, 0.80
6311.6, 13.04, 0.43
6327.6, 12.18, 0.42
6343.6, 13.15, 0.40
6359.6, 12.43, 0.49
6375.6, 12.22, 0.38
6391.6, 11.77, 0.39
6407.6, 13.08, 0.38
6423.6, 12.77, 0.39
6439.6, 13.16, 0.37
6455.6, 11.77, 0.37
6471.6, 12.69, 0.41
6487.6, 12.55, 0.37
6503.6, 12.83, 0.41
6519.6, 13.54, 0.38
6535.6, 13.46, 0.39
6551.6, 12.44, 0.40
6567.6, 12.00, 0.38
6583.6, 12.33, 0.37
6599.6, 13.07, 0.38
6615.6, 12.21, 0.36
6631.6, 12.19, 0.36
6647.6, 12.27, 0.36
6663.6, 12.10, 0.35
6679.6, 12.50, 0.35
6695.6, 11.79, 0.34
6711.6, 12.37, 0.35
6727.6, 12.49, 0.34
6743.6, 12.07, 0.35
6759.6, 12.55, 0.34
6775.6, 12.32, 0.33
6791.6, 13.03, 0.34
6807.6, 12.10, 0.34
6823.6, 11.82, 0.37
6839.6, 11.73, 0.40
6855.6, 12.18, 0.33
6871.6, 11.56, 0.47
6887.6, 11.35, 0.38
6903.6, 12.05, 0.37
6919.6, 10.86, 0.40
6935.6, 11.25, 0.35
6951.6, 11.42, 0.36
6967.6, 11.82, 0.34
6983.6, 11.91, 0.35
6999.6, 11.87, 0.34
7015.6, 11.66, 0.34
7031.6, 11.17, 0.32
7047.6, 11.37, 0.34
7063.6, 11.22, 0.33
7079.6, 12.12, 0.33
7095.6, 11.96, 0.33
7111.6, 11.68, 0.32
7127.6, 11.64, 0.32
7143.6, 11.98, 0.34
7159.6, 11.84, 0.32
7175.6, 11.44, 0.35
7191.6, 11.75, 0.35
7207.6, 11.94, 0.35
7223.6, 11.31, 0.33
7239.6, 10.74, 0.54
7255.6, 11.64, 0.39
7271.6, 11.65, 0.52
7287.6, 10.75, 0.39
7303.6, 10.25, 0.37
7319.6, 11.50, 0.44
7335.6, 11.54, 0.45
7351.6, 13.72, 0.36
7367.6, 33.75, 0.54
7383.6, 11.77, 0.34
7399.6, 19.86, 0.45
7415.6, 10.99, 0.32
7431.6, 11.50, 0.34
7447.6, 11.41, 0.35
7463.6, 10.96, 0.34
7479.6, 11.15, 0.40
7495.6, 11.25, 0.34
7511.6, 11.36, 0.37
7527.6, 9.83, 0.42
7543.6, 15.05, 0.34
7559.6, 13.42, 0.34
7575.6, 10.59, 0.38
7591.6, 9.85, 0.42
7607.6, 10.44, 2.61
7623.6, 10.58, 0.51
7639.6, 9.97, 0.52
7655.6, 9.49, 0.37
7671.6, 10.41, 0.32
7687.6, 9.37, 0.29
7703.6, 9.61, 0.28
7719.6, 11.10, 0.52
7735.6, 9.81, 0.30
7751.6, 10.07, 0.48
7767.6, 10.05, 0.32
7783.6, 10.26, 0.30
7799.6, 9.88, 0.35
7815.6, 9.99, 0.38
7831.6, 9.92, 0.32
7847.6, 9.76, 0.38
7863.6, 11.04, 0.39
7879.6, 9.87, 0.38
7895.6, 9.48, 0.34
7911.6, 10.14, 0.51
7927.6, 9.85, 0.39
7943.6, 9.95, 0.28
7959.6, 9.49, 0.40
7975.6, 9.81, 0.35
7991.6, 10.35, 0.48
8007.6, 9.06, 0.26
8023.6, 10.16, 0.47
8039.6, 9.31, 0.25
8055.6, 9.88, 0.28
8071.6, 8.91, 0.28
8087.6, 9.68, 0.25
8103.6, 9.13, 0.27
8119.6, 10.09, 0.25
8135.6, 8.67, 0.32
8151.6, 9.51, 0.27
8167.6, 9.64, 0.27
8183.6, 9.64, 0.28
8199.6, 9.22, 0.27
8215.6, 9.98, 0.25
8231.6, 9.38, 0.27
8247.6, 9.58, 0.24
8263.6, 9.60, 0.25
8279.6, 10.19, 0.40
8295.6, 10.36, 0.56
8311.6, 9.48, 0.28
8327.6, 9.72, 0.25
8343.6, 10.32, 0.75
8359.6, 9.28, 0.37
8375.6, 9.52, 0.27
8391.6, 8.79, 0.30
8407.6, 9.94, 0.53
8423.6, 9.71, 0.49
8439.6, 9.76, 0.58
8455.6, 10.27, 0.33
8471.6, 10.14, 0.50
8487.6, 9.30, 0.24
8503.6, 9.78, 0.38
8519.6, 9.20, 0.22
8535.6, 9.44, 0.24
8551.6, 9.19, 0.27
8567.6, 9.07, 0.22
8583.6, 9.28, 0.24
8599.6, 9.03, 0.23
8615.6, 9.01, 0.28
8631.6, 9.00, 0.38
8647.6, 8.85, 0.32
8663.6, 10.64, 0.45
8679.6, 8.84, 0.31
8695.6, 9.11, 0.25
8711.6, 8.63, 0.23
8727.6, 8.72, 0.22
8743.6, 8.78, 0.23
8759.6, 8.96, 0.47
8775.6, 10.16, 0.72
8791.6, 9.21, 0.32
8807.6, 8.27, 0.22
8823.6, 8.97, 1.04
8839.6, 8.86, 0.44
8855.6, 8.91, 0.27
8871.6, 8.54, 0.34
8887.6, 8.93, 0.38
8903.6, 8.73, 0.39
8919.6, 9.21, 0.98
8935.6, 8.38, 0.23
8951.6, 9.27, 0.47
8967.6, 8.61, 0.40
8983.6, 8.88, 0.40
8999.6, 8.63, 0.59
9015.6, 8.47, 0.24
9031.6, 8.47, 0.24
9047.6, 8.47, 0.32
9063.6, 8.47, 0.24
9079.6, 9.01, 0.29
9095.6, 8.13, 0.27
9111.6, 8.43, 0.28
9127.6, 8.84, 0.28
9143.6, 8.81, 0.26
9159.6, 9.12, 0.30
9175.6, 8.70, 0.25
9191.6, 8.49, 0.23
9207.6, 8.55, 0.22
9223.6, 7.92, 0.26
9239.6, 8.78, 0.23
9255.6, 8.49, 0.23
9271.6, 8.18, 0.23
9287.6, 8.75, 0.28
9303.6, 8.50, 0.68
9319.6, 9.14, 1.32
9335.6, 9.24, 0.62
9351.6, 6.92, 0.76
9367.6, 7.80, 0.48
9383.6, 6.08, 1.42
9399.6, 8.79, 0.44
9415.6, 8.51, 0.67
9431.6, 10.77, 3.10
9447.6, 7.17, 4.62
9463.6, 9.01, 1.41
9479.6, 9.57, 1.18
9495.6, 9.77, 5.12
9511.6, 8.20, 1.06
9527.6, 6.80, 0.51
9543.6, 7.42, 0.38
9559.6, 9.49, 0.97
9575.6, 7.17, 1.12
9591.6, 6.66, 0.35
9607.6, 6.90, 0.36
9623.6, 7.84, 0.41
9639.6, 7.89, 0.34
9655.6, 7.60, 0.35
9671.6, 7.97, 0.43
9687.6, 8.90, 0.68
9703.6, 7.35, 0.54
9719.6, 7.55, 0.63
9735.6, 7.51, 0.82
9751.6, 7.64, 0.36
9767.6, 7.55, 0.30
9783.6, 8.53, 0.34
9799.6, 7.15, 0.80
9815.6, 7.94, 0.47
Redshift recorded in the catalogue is 0.12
